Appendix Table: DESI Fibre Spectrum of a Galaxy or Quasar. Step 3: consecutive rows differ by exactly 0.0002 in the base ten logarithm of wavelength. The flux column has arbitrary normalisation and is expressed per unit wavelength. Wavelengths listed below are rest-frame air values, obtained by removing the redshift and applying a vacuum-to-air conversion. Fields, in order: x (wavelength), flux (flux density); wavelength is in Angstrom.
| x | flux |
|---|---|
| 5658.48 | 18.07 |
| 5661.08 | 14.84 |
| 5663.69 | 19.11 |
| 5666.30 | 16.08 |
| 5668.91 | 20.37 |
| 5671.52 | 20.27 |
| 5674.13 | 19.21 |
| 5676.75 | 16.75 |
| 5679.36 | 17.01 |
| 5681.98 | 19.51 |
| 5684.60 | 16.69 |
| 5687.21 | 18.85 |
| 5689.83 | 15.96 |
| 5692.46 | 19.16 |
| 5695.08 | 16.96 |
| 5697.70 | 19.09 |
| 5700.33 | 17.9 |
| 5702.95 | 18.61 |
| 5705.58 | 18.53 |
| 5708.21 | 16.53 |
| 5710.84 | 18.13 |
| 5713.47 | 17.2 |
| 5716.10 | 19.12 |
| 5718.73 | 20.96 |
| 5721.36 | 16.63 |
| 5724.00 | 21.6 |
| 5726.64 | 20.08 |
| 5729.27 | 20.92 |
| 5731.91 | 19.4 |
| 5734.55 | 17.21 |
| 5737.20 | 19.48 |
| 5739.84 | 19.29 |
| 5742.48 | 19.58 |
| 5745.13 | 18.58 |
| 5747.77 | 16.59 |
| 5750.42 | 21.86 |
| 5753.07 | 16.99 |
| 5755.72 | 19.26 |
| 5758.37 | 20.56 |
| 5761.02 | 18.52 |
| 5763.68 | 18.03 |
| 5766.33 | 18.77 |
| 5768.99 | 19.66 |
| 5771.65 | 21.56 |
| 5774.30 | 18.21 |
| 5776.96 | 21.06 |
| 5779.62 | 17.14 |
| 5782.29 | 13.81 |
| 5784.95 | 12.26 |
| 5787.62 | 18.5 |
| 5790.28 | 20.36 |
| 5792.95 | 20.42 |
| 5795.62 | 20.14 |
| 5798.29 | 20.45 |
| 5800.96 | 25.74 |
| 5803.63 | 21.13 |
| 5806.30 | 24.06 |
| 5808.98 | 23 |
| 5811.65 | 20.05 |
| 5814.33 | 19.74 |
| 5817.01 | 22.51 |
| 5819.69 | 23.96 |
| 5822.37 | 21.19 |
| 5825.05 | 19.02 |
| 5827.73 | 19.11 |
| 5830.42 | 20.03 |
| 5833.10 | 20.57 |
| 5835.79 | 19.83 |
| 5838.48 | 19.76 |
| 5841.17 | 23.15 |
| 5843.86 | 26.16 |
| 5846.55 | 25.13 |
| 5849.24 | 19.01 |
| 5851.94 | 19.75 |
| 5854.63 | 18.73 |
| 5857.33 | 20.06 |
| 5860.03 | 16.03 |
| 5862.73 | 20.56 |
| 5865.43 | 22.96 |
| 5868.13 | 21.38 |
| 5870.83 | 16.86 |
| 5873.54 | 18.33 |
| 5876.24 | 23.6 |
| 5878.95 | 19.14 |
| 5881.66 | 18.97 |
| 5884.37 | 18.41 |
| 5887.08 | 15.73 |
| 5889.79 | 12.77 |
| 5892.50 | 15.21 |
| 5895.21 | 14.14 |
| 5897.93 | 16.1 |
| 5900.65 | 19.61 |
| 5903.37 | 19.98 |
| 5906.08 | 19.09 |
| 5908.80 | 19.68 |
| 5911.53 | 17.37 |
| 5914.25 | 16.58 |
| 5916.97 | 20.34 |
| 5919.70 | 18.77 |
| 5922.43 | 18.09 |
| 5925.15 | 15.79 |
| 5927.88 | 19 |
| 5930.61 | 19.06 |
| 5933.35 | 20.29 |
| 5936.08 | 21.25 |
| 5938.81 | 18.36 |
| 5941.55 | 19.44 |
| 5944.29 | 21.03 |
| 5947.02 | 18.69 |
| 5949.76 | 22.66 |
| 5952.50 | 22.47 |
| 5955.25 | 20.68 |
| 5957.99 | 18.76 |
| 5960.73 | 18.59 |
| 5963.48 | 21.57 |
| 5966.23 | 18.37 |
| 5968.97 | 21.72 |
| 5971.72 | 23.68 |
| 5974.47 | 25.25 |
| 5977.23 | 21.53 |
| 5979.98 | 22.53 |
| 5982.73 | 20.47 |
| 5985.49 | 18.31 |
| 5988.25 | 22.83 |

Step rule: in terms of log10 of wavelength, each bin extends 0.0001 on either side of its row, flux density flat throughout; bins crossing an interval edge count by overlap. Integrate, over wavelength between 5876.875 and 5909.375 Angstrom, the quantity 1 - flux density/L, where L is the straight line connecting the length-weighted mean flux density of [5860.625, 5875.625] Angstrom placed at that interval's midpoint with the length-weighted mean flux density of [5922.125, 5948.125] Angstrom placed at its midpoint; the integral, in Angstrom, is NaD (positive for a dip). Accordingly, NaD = 3.6 Angstrom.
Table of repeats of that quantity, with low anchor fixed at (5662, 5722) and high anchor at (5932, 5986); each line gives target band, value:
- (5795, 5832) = -3.9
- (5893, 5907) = 1.8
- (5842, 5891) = 0.5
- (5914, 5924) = 0.9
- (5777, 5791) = 1.8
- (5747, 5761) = -0.2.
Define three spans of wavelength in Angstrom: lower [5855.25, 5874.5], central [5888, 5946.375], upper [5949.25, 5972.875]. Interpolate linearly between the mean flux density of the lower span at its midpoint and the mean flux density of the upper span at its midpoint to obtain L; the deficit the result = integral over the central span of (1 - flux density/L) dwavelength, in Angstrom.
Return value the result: 5.9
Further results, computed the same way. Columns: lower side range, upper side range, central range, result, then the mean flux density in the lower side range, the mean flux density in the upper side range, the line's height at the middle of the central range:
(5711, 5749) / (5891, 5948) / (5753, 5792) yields 1.09 Angstrom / 19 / 18.5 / 18.9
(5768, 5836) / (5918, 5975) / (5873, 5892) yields 2.01 Angstrom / 20.1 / 20.1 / 20.1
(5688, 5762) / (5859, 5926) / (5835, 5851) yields -3.30 Angstrom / 18.7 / 18.2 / 18.4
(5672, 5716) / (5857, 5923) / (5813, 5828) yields -2.33 Angstrom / 18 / 18.4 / 18.2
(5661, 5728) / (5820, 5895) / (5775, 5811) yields -1.29 Angstrom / 18.3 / 19.7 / 19.1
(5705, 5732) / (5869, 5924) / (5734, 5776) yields -0.60 Angstrom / 19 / 18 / 18.8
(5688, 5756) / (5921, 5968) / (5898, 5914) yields 0.64 Angstrom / 18.7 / 19.7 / 19.5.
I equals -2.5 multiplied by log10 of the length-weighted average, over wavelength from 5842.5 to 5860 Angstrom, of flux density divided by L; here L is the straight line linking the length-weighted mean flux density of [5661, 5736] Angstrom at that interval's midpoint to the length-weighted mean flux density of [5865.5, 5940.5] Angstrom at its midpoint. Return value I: -0.15 mag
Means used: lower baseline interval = 18.4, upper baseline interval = 18.4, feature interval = 21.1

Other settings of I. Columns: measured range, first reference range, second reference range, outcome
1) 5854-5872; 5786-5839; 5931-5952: 0.06 mag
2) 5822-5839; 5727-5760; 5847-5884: -0.02 mag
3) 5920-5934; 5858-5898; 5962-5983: 0.10 mag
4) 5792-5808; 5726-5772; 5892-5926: -0.18 mag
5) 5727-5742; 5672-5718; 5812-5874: -0.04 mag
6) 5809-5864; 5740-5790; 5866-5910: -0.14 mag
